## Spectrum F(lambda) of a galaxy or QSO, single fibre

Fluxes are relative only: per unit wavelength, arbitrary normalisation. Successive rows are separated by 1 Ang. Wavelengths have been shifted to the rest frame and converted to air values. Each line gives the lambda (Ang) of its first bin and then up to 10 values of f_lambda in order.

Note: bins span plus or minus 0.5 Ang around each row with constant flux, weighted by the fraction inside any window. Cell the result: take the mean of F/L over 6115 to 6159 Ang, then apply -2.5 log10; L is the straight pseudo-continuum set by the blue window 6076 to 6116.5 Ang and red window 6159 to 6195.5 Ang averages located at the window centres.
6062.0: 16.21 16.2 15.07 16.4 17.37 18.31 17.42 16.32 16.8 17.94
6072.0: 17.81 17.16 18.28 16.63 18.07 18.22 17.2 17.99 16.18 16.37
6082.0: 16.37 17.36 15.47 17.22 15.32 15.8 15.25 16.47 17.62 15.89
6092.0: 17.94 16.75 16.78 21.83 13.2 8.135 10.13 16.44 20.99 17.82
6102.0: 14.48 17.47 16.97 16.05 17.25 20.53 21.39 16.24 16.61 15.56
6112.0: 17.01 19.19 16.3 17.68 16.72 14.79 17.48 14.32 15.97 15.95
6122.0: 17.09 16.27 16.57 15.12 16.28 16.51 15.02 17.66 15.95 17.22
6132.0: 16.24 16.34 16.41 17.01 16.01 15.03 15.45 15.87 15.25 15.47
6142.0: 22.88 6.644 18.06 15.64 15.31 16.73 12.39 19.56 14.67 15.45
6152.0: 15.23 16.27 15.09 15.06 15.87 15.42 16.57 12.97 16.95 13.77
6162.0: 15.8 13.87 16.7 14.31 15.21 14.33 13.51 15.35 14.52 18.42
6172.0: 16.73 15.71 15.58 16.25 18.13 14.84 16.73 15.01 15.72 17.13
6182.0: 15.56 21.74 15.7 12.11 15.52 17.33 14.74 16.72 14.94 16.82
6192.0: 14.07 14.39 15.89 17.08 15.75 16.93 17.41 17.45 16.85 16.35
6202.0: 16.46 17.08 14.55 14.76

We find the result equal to 0.021 mag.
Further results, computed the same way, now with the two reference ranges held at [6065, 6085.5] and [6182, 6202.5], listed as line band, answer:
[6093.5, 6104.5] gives 0.077 mag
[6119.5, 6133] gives 0.031 mag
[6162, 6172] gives 0.080 mag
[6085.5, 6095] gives 0.023 mag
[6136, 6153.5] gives 0.064 mag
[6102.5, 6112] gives -0.038 mag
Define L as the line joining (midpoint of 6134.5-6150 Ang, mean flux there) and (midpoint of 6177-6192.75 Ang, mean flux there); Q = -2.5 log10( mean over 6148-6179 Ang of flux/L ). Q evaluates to 0.02 mag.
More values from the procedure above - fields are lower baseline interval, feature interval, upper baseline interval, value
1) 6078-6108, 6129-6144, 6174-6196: 0.02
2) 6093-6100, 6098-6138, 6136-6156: -0.09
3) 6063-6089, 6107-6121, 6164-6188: -0.03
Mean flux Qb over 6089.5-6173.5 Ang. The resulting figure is 16.1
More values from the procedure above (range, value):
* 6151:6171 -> 15.2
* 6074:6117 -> 16.7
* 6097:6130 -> 16.5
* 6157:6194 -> 15.7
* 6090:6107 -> 16.3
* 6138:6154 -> 15.7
